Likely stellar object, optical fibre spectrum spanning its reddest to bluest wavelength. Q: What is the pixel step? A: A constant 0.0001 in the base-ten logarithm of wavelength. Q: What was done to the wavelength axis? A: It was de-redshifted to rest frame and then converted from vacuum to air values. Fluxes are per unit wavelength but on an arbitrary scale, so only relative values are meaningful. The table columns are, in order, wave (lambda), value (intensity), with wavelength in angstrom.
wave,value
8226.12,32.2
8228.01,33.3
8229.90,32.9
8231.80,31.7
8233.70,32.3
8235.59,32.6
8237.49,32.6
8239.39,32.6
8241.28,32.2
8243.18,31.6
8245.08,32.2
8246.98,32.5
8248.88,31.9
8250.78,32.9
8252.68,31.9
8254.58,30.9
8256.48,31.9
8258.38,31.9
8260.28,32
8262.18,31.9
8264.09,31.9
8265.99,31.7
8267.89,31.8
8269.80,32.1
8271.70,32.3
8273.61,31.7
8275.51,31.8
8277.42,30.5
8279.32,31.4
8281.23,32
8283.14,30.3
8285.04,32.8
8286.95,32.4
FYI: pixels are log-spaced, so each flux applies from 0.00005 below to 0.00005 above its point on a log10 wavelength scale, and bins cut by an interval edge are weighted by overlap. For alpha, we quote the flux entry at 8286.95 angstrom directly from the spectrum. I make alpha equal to 32.4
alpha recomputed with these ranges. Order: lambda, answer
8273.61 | 31.7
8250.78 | 32.9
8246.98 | 32.5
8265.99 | 31.7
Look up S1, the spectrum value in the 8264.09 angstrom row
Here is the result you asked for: 31.9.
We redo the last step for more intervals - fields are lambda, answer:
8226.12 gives 32.2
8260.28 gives 32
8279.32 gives 31.4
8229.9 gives 32.9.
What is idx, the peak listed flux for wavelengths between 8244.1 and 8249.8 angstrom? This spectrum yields 32.5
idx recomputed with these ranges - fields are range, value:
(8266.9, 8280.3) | 32.3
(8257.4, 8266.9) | 32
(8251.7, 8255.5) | 31.9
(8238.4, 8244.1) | 32.6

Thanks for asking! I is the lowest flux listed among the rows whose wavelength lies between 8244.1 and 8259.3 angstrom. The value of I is 30.9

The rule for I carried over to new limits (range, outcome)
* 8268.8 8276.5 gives 31.7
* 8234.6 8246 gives 31.6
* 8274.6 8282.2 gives 30.5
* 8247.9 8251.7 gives 31.9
